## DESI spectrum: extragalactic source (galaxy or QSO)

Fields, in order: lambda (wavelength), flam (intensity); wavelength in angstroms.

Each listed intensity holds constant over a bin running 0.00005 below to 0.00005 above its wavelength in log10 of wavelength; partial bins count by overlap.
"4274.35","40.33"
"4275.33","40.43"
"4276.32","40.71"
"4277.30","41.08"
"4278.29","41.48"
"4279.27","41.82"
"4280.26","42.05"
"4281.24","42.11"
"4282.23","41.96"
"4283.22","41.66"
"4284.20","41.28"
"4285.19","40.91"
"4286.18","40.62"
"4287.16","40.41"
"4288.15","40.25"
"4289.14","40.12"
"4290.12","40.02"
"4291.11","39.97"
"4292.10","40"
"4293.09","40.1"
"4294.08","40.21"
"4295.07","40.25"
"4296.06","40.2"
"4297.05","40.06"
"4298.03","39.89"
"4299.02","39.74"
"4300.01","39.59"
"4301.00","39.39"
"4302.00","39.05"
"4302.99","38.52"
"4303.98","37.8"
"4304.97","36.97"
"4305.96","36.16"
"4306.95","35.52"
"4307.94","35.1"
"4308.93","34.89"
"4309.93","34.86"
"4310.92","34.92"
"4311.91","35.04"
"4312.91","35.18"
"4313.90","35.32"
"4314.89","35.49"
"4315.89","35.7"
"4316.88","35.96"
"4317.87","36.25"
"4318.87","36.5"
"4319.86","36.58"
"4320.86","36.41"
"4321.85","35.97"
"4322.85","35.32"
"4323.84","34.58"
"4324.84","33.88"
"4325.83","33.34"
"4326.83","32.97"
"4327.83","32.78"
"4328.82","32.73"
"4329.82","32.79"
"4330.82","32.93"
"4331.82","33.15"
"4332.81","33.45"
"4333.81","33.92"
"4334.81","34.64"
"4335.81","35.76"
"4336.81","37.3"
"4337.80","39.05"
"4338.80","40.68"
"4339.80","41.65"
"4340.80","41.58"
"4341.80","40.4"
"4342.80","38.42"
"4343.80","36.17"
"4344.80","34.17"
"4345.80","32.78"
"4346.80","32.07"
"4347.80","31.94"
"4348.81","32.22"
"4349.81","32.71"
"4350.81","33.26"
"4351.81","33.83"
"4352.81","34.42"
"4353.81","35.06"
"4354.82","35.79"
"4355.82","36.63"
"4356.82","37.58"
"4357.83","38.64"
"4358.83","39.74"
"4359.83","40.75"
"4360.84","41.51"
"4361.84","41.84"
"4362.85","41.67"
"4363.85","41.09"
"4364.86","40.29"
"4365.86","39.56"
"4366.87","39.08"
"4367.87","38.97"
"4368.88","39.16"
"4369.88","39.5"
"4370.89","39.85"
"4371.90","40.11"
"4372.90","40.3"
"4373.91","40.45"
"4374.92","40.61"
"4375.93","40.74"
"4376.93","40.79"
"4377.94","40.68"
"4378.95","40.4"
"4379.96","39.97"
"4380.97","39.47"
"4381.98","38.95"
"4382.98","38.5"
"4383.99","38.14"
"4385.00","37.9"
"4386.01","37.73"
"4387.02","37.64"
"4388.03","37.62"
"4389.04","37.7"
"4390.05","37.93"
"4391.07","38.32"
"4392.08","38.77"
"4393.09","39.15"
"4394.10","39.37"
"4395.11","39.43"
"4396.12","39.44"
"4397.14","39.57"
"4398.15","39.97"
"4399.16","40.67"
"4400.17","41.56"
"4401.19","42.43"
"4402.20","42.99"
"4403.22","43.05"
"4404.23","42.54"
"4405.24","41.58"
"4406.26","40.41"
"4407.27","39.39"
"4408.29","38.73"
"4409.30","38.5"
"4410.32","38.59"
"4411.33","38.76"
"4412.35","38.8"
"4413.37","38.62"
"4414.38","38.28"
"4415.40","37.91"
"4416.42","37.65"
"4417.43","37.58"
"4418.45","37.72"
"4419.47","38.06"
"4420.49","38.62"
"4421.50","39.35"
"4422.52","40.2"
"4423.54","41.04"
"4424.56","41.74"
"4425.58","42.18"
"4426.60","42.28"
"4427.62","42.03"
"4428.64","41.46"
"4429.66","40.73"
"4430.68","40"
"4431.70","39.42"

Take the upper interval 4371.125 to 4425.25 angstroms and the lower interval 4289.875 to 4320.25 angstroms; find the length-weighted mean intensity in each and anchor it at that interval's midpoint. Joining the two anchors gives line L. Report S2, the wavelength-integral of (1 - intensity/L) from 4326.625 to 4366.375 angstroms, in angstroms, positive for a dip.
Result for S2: 2.03 angstroms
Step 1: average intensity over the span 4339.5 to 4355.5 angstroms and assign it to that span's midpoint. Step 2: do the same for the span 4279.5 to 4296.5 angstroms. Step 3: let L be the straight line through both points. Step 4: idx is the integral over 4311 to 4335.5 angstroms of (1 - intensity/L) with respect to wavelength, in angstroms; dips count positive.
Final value 1.9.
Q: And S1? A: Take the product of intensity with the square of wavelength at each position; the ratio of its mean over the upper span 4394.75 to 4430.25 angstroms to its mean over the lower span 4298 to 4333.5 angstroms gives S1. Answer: 1.18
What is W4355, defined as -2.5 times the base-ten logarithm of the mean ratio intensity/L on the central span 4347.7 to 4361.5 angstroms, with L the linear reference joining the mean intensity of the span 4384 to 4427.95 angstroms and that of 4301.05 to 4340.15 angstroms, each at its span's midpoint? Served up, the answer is 0.03 mag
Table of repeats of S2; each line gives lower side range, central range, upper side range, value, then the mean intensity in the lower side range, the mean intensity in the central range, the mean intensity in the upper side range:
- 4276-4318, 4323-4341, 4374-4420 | 1.7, 38.8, 35.3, 39.4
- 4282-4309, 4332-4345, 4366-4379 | 0.7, 39.4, 37.5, 40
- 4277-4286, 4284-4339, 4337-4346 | 4.3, 41.5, 36.9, 38.5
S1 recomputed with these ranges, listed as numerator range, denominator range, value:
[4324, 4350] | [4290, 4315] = 0.94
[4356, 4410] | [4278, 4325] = 1.08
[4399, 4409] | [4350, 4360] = 1.16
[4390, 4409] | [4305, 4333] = 1.20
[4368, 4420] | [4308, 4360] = 1.14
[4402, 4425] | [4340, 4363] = 1.11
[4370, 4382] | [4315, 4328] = 1.17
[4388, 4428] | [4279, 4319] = 1.08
